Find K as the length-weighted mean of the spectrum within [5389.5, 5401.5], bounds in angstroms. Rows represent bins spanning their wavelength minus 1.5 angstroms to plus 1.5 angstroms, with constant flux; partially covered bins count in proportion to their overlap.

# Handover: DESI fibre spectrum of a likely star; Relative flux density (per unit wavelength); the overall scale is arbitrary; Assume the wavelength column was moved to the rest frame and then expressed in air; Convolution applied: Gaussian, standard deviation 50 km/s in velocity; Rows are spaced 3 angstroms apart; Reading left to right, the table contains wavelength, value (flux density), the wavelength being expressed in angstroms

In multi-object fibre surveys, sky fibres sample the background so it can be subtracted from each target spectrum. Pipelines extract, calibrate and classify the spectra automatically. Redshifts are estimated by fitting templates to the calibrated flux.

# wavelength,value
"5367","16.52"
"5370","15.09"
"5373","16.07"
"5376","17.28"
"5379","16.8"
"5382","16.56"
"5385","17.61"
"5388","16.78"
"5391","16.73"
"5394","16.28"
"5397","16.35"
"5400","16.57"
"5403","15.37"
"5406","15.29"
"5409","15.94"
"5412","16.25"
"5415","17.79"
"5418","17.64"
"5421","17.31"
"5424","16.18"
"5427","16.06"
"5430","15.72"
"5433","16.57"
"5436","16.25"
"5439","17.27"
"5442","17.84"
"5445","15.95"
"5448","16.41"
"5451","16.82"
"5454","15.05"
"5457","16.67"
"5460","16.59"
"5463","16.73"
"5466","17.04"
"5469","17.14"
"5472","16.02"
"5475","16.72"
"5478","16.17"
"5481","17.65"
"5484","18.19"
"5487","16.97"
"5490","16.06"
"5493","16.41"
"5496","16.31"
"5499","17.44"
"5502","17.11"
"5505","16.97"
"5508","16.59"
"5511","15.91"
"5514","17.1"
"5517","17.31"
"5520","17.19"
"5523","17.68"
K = 16.5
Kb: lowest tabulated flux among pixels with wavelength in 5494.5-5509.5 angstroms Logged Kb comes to 16.31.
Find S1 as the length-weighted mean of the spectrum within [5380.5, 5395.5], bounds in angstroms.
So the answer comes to 16.8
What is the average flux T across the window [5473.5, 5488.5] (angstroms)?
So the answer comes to 17.1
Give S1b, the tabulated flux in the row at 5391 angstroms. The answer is 16.73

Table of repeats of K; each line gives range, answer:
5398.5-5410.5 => 15.8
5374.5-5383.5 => 16.9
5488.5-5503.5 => 16.7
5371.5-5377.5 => 16.7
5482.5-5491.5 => 17.1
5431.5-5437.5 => 16.4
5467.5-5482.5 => 16.7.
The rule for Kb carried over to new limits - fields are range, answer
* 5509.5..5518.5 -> 15.91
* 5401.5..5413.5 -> 15.29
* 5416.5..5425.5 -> 16.18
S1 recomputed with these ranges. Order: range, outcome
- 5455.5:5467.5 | 16.8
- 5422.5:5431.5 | 16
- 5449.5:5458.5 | 16.2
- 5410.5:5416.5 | 17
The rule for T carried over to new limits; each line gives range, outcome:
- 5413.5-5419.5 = 17.7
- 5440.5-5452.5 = 16.8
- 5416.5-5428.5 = 16.8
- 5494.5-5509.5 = 16.9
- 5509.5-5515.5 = 16.5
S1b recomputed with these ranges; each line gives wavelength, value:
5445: 15.95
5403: 15.37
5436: 16.25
